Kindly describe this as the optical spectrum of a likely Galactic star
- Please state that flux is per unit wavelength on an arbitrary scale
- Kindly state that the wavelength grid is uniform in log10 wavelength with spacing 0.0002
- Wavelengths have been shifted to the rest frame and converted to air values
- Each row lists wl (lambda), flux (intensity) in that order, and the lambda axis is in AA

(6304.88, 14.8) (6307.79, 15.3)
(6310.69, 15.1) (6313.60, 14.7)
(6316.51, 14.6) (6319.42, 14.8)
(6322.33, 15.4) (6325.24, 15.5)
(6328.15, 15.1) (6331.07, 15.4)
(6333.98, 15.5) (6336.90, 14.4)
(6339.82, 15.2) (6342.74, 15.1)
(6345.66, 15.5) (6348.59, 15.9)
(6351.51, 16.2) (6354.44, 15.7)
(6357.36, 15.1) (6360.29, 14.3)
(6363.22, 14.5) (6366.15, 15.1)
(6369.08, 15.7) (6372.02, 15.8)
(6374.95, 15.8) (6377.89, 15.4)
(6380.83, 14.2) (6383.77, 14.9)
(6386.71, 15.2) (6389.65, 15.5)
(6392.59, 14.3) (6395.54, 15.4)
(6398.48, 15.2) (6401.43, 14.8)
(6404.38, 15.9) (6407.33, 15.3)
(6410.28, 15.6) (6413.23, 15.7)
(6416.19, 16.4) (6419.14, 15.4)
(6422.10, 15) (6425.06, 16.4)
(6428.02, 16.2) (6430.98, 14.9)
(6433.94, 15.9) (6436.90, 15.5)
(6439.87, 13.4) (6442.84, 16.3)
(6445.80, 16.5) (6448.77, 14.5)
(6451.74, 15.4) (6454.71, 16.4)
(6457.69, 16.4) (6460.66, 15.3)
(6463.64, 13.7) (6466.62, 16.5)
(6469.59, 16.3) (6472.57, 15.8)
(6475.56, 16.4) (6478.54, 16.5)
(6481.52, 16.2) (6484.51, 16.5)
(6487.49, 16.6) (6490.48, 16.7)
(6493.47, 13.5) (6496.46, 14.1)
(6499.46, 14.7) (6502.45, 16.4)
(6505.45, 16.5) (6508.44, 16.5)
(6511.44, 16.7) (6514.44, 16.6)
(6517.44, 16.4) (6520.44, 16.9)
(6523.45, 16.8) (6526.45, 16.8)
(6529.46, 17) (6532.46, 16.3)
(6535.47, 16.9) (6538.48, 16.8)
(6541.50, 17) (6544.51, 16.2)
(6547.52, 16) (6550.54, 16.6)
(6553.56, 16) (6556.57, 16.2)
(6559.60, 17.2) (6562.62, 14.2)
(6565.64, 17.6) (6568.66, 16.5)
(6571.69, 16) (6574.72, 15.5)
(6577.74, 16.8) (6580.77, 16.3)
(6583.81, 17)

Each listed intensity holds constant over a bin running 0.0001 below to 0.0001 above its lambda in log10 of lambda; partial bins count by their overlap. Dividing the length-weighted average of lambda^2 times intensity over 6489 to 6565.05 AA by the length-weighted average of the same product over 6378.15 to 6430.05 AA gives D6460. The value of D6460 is 1.10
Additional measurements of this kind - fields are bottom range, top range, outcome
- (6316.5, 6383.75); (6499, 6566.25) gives 1.14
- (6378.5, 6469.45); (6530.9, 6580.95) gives 1.11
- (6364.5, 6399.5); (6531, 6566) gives 1.13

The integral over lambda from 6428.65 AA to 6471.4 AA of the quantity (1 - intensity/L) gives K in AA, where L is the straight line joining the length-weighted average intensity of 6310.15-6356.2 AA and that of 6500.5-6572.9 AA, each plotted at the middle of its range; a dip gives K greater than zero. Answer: 1.2 AA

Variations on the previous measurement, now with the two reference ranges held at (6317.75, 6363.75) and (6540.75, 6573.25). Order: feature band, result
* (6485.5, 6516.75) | 0.3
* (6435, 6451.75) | 0.5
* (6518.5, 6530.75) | -0.5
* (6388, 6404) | 0.4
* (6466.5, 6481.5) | -0.4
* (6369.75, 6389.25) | 0.2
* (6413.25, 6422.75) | 0.0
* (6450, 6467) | 0.3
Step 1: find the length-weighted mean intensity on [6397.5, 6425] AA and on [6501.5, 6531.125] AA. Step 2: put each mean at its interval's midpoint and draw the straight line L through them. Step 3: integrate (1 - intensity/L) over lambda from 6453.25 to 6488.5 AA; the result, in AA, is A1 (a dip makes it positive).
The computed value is 0.29 AA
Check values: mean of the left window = 15.5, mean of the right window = 16.7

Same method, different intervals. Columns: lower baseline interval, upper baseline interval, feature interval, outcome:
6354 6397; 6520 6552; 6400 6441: 0.2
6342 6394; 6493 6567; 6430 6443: 0.5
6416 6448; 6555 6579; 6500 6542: -1.6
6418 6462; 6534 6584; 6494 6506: 0.6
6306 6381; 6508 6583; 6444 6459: 0.0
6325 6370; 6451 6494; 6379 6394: 0.6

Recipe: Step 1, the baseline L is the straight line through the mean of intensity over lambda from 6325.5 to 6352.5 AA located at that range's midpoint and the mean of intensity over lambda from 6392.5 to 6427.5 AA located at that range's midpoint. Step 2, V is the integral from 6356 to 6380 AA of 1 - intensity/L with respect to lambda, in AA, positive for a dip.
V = 0.4 AA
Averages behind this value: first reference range 15.4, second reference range 15.5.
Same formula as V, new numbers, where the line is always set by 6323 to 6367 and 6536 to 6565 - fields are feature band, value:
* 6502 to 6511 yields -0.2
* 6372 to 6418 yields 0.5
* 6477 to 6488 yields -0.3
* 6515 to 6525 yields -0.3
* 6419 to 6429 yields -0.1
